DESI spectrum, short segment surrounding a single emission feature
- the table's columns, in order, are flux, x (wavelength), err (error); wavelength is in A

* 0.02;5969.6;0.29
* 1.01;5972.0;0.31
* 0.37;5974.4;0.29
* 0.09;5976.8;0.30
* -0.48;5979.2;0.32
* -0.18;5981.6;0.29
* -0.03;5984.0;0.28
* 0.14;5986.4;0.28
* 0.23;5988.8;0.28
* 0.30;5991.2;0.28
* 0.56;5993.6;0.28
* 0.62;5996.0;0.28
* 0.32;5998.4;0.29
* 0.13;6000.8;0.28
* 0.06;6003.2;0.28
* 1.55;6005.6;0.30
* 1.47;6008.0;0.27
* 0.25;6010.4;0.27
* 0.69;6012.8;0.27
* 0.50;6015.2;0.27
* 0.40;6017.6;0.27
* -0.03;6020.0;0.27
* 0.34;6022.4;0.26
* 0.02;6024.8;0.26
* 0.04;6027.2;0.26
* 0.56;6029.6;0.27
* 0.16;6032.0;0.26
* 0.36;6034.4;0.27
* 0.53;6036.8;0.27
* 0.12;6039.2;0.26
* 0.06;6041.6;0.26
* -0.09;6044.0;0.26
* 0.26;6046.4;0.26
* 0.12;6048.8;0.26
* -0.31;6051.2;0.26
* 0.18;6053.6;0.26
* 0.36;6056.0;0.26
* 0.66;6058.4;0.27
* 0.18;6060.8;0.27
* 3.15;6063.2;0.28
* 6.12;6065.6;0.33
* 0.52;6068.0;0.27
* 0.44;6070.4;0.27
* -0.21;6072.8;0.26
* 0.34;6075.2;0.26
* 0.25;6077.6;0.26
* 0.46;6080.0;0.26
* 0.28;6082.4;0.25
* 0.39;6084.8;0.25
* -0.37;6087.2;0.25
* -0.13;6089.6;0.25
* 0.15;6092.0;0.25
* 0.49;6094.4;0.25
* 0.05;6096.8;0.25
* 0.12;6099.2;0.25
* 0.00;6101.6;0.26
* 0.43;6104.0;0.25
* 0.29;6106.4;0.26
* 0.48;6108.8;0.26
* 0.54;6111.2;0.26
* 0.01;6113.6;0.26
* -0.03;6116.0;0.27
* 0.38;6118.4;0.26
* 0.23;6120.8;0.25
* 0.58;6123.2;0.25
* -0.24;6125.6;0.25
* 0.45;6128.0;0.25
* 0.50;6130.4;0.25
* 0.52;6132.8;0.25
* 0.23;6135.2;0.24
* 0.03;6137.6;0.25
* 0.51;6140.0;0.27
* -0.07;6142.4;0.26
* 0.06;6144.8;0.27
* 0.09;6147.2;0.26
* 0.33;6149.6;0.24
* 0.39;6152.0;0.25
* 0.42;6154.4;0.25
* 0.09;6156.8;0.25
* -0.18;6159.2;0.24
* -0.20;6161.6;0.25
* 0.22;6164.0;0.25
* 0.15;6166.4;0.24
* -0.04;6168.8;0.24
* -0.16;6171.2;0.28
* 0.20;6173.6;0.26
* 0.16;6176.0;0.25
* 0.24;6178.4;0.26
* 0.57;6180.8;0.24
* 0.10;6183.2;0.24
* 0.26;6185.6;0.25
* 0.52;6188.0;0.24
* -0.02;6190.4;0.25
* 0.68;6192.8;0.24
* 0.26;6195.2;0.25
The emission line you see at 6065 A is [O III] 5007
